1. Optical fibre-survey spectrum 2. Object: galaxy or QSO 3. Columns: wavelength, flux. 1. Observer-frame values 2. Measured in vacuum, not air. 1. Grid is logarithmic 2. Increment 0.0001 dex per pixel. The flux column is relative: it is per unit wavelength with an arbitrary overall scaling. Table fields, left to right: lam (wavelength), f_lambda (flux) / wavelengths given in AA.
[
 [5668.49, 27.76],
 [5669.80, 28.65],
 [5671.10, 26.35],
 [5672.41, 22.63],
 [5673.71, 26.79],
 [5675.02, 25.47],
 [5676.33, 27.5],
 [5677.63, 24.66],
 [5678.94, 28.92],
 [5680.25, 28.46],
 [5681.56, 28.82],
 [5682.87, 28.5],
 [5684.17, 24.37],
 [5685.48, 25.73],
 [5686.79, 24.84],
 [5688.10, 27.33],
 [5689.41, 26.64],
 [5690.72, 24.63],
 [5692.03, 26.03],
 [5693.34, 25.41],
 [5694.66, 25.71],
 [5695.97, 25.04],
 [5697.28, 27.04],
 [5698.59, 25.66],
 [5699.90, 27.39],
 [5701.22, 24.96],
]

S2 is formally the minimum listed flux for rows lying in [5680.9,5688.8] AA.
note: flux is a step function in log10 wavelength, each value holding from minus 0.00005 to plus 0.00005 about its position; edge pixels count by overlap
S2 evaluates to 24.37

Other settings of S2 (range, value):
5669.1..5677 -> 22.63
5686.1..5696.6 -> 24.63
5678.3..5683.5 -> 28.46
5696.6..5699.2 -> 25.66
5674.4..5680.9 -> 24.66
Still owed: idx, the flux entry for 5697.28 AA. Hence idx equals 27.04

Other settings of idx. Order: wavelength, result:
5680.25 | 28.46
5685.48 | 25.73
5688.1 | 27.33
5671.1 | 26.35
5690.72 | 24.63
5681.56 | 28.82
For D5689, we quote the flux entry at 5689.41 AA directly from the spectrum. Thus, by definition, 26.64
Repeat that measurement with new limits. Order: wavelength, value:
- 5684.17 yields 24.37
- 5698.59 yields 25.66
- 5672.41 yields 22.63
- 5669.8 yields 28.65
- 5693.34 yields 25.41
